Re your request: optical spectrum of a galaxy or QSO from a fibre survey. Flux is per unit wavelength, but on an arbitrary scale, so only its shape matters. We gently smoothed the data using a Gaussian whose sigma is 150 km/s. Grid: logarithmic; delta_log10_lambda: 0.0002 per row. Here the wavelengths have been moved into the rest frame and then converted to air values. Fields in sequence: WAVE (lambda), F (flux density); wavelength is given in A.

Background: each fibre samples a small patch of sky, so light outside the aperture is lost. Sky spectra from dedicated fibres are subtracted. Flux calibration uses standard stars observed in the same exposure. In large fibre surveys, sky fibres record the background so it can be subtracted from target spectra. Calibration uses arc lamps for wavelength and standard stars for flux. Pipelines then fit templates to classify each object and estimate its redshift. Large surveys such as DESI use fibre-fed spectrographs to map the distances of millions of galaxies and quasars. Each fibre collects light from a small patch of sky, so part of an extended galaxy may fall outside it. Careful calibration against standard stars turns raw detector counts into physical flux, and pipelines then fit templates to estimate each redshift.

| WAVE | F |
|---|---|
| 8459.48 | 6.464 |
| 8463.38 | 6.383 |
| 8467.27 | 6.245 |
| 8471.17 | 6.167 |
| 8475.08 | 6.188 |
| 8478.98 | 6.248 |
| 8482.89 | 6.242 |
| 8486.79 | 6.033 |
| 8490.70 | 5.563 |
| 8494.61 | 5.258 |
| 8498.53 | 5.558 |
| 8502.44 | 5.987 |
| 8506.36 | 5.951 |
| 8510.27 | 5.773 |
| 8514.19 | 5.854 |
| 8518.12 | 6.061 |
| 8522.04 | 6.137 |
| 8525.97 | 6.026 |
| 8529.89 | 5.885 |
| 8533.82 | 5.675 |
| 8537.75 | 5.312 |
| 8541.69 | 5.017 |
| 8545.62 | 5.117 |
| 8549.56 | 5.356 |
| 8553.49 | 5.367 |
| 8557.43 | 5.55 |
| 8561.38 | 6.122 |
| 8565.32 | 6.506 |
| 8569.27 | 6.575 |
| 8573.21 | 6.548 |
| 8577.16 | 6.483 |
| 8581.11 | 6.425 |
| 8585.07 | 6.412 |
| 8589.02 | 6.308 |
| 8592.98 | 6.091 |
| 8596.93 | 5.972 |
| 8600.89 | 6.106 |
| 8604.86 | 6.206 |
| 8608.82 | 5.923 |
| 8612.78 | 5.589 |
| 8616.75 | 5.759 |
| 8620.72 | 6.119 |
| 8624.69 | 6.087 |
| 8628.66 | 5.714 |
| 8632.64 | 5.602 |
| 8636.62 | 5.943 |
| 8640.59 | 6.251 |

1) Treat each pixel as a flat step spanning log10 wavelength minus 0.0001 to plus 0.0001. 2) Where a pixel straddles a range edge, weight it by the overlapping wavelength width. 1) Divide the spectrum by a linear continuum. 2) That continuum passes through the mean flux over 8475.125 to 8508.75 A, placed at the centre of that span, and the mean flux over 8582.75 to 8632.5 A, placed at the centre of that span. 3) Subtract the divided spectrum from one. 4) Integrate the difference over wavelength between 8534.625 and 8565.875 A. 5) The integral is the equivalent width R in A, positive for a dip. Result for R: 2.3 A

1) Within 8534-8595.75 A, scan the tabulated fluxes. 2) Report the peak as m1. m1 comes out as 6.575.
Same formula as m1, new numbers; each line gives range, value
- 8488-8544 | 6.137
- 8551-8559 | 5.55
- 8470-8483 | 6.248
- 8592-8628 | 6.206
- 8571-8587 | 6.548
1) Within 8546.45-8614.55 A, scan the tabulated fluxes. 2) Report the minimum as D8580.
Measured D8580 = 5.356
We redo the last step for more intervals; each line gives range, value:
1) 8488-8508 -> 5.258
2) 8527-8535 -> 5.675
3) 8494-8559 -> 5.017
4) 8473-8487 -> 6.033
